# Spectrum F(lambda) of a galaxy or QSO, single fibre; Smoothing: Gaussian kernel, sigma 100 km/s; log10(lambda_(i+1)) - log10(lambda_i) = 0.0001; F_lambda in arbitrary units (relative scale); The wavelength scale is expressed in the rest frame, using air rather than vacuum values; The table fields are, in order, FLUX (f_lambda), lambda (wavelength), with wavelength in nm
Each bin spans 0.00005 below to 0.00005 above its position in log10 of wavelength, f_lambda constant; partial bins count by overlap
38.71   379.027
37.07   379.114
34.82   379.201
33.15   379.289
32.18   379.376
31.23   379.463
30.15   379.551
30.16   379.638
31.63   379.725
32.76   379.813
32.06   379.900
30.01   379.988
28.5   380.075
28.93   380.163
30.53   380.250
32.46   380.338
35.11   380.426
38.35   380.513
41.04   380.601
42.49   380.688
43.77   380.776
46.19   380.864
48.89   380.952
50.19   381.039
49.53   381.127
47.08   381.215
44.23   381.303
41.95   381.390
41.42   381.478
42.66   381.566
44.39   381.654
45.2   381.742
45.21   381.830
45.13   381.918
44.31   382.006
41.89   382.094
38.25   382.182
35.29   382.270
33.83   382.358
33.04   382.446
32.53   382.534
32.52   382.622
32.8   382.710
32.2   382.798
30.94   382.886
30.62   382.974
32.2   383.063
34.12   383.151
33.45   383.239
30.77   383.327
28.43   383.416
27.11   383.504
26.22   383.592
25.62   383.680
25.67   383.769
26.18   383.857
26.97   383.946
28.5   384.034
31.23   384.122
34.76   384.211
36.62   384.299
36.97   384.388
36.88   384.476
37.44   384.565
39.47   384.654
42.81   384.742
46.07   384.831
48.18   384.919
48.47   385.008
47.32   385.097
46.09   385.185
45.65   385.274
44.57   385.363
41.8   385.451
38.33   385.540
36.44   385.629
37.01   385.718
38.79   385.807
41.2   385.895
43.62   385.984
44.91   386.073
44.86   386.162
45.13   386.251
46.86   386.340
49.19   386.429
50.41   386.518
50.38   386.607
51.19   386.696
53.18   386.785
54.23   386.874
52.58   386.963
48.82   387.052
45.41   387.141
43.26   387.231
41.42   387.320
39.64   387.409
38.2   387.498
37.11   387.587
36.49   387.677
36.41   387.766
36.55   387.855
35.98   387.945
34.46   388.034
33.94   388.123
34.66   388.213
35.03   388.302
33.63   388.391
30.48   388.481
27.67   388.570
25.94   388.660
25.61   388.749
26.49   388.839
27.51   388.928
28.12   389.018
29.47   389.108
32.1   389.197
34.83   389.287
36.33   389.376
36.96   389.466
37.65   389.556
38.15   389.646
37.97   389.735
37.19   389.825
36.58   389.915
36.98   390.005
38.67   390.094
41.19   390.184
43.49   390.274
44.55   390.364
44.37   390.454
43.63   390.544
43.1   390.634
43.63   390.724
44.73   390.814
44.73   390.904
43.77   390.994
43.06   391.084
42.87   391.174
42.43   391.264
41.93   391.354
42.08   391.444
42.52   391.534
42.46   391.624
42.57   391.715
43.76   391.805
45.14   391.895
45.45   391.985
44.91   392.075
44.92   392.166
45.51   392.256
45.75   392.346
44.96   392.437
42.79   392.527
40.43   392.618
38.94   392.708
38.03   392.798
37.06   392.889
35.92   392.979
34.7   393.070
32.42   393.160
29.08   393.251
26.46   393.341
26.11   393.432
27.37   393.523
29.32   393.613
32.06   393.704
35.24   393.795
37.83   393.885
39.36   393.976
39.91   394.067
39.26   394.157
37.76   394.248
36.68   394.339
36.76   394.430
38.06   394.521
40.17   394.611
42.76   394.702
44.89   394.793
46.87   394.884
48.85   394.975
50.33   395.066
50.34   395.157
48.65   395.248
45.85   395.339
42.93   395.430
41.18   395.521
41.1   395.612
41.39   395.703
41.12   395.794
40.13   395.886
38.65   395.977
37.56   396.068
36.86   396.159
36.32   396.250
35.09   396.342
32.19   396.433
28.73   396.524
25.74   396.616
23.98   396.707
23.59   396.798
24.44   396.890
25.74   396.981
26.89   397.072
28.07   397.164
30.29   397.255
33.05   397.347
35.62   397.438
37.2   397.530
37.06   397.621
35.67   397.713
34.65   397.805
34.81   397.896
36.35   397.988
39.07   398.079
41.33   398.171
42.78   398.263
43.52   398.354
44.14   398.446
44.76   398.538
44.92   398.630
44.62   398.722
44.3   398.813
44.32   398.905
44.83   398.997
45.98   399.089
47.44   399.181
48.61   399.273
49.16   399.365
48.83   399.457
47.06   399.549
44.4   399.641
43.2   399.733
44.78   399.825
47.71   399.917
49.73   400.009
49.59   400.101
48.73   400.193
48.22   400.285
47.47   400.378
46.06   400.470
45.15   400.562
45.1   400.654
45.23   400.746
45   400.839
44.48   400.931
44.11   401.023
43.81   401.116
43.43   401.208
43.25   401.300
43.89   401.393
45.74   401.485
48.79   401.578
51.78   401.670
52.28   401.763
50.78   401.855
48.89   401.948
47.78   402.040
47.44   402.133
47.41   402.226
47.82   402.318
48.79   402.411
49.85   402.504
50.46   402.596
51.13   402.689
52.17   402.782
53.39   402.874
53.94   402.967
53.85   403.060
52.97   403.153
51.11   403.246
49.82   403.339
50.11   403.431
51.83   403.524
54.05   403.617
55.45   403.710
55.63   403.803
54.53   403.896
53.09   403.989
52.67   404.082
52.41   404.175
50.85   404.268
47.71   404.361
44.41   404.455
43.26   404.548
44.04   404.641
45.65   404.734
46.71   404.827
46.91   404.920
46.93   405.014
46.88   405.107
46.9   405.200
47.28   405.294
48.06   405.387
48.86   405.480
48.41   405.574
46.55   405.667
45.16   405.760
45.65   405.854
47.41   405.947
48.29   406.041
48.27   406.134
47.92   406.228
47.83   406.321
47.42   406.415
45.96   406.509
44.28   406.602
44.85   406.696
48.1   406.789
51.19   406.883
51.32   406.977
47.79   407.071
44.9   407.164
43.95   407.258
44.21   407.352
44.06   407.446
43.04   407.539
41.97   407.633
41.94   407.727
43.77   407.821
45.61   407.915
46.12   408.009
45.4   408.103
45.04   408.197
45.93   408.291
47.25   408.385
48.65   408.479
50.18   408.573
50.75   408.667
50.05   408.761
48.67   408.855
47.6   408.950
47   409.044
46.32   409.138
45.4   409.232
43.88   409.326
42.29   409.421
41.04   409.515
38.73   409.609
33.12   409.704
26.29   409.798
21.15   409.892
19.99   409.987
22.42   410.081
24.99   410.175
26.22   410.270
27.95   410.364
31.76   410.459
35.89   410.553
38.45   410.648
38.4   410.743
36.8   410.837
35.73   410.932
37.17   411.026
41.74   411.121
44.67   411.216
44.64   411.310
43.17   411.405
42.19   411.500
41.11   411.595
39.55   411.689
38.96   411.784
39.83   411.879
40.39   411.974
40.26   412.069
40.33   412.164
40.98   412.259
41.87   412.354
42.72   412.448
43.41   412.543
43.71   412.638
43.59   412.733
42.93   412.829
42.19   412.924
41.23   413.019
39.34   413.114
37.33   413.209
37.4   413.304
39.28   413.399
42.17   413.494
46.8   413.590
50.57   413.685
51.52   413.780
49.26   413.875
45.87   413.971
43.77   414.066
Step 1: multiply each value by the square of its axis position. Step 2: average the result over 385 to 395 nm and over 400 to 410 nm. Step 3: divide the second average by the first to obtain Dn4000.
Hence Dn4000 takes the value 1.27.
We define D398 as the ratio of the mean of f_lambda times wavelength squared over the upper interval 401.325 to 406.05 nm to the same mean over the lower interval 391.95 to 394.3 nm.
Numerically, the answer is 1.39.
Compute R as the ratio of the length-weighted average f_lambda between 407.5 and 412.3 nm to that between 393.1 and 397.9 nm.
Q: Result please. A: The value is 1.11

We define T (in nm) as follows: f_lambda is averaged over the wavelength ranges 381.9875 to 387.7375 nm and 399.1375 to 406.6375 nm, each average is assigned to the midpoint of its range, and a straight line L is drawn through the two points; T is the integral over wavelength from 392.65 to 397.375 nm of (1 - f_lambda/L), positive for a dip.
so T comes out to 0.85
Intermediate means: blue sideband 39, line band 36.2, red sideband 48.3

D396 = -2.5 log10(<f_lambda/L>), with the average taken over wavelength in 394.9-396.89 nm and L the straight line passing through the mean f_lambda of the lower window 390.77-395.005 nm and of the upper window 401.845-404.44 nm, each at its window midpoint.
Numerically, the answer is 0.12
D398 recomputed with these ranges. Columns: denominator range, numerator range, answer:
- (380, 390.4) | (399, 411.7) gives 1.31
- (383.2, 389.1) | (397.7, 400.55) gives 1.25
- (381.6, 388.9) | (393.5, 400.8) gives 1.12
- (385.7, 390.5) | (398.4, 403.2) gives 1.29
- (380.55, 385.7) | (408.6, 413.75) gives 1.19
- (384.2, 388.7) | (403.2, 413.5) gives 1.18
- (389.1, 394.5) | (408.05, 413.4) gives 1.12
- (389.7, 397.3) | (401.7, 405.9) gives 1.35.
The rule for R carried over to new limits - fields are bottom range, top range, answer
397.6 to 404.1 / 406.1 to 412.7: 0.88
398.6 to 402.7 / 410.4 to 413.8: 0.87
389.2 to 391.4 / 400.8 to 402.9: 1.18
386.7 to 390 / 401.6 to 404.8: 1.37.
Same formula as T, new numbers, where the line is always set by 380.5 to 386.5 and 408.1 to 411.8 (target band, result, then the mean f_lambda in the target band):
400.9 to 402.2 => -0.254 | 46.9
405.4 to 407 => -0.332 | 47.5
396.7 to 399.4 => 0.078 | 38.1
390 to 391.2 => -0.118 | 43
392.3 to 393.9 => 0.162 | 35.2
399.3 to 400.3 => -0.208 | 47.4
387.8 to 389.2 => 0.286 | 31.1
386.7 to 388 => -0.130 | 43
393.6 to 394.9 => 0.022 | 38.5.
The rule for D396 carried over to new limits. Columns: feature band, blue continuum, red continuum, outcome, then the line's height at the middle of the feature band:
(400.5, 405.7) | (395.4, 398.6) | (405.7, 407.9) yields -0.161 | 42.1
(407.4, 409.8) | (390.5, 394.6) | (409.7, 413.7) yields -0.170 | 38.1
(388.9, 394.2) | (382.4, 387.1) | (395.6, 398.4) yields -0.069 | 36.4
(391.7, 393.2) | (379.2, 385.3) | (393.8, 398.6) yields -0.107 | 37.5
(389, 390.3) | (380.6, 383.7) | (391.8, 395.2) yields 0.072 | 39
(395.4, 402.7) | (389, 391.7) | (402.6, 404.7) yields 0.136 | 47.3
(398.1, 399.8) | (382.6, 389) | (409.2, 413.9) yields -0.178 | 38.3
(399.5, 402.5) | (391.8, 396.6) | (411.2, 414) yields -0.160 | 40.4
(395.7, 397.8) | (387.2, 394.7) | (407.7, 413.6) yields 0.177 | 38.5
